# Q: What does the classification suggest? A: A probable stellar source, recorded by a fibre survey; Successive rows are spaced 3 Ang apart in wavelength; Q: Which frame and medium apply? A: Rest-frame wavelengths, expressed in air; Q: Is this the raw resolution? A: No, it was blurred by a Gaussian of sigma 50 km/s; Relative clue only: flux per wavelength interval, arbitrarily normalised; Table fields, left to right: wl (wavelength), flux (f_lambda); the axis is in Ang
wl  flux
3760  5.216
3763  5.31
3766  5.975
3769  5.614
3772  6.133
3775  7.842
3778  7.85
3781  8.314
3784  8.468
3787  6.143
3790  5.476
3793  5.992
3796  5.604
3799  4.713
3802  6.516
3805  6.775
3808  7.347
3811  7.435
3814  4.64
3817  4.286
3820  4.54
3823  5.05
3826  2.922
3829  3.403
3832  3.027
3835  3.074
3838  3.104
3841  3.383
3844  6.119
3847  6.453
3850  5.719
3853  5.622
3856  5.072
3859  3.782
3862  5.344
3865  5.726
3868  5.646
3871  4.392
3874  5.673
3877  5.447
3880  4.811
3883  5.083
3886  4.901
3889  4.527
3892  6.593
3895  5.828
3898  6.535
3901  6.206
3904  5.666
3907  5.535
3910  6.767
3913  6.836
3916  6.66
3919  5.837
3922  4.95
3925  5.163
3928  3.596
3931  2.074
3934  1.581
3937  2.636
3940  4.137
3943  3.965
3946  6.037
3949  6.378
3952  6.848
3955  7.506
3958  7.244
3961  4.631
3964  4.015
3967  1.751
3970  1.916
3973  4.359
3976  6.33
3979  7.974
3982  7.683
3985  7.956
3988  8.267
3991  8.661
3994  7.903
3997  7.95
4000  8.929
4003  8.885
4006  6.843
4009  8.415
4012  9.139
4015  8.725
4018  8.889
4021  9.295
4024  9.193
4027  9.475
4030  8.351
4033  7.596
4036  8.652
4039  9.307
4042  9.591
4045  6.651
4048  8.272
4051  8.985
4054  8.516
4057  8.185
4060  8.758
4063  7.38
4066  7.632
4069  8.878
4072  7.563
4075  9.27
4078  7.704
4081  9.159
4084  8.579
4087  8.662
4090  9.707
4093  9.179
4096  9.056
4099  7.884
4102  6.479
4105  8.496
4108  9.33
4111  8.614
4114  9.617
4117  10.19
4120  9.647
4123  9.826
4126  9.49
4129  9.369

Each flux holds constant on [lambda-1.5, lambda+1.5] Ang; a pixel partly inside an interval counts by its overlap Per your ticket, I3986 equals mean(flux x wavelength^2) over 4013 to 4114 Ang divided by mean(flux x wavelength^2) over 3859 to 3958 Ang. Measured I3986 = 1.8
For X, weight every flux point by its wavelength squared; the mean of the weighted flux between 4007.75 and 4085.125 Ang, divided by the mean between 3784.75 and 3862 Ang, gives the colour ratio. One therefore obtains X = 1.9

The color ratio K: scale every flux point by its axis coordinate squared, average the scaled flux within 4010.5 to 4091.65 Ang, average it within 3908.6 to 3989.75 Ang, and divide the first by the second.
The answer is 1.70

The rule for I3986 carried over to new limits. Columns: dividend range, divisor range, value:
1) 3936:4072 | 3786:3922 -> 1.49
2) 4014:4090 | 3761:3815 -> 1.52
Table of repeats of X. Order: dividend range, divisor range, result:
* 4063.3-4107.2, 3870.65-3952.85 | 1.78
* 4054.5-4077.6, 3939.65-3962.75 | 1.47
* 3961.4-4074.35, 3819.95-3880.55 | 1.80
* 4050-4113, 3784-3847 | 1.91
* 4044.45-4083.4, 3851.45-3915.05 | 1.64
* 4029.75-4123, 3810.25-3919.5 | 1.85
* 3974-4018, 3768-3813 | 1.35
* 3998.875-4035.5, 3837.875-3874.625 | 1.82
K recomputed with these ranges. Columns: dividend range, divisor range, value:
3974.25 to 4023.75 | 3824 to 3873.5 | 1.94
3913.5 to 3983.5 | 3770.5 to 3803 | 0.81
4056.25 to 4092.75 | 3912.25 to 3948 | 2.06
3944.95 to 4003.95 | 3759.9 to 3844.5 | 1.30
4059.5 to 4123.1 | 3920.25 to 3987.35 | 1.86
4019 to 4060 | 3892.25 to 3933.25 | 1.68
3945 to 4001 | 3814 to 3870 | 1.50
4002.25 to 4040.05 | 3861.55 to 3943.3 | 1.81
